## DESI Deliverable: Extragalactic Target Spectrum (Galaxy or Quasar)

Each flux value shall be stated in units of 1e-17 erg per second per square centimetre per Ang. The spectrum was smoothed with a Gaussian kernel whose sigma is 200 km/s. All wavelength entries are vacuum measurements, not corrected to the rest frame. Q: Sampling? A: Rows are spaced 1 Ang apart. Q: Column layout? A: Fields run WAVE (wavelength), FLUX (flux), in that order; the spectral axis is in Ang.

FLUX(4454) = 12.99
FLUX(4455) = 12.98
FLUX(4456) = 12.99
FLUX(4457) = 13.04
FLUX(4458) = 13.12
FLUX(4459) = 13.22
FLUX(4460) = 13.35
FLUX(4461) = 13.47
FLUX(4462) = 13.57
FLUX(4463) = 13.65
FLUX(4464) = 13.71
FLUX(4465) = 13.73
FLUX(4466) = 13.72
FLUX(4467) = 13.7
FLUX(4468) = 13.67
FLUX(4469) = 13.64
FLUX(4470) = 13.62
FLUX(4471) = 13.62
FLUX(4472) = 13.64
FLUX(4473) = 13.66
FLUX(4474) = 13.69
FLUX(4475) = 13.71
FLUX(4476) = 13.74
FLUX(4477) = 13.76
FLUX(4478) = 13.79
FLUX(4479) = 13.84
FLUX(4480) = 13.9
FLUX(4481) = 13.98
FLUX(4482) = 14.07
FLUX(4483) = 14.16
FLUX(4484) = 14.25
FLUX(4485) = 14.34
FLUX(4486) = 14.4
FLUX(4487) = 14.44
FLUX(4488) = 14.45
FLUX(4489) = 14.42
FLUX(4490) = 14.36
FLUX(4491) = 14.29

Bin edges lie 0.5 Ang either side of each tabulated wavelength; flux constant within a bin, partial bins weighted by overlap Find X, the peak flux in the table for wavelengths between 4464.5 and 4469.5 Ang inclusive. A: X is 13.73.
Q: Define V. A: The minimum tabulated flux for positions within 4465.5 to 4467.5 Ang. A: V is 13.7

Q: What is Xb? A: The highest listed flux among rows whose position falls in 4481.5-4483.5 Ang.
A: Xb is 14.16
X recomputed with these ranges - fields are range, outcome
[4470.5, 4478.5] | 13.79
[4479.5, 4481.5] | 13.98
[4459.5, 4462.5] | 13.57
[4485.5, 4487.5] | 14.44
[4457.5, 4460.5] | 13.35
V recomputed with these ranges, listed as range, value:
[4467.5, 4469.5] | 13.64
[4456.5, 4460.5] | 13.04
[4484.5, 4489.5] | 14.34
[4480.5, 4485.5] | 13.98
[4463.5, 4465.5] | 13.71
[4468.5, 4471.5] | 13.62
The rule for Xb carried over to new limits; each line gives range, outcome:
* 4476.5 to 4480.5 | 13.9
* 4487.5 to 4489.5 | 14.45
